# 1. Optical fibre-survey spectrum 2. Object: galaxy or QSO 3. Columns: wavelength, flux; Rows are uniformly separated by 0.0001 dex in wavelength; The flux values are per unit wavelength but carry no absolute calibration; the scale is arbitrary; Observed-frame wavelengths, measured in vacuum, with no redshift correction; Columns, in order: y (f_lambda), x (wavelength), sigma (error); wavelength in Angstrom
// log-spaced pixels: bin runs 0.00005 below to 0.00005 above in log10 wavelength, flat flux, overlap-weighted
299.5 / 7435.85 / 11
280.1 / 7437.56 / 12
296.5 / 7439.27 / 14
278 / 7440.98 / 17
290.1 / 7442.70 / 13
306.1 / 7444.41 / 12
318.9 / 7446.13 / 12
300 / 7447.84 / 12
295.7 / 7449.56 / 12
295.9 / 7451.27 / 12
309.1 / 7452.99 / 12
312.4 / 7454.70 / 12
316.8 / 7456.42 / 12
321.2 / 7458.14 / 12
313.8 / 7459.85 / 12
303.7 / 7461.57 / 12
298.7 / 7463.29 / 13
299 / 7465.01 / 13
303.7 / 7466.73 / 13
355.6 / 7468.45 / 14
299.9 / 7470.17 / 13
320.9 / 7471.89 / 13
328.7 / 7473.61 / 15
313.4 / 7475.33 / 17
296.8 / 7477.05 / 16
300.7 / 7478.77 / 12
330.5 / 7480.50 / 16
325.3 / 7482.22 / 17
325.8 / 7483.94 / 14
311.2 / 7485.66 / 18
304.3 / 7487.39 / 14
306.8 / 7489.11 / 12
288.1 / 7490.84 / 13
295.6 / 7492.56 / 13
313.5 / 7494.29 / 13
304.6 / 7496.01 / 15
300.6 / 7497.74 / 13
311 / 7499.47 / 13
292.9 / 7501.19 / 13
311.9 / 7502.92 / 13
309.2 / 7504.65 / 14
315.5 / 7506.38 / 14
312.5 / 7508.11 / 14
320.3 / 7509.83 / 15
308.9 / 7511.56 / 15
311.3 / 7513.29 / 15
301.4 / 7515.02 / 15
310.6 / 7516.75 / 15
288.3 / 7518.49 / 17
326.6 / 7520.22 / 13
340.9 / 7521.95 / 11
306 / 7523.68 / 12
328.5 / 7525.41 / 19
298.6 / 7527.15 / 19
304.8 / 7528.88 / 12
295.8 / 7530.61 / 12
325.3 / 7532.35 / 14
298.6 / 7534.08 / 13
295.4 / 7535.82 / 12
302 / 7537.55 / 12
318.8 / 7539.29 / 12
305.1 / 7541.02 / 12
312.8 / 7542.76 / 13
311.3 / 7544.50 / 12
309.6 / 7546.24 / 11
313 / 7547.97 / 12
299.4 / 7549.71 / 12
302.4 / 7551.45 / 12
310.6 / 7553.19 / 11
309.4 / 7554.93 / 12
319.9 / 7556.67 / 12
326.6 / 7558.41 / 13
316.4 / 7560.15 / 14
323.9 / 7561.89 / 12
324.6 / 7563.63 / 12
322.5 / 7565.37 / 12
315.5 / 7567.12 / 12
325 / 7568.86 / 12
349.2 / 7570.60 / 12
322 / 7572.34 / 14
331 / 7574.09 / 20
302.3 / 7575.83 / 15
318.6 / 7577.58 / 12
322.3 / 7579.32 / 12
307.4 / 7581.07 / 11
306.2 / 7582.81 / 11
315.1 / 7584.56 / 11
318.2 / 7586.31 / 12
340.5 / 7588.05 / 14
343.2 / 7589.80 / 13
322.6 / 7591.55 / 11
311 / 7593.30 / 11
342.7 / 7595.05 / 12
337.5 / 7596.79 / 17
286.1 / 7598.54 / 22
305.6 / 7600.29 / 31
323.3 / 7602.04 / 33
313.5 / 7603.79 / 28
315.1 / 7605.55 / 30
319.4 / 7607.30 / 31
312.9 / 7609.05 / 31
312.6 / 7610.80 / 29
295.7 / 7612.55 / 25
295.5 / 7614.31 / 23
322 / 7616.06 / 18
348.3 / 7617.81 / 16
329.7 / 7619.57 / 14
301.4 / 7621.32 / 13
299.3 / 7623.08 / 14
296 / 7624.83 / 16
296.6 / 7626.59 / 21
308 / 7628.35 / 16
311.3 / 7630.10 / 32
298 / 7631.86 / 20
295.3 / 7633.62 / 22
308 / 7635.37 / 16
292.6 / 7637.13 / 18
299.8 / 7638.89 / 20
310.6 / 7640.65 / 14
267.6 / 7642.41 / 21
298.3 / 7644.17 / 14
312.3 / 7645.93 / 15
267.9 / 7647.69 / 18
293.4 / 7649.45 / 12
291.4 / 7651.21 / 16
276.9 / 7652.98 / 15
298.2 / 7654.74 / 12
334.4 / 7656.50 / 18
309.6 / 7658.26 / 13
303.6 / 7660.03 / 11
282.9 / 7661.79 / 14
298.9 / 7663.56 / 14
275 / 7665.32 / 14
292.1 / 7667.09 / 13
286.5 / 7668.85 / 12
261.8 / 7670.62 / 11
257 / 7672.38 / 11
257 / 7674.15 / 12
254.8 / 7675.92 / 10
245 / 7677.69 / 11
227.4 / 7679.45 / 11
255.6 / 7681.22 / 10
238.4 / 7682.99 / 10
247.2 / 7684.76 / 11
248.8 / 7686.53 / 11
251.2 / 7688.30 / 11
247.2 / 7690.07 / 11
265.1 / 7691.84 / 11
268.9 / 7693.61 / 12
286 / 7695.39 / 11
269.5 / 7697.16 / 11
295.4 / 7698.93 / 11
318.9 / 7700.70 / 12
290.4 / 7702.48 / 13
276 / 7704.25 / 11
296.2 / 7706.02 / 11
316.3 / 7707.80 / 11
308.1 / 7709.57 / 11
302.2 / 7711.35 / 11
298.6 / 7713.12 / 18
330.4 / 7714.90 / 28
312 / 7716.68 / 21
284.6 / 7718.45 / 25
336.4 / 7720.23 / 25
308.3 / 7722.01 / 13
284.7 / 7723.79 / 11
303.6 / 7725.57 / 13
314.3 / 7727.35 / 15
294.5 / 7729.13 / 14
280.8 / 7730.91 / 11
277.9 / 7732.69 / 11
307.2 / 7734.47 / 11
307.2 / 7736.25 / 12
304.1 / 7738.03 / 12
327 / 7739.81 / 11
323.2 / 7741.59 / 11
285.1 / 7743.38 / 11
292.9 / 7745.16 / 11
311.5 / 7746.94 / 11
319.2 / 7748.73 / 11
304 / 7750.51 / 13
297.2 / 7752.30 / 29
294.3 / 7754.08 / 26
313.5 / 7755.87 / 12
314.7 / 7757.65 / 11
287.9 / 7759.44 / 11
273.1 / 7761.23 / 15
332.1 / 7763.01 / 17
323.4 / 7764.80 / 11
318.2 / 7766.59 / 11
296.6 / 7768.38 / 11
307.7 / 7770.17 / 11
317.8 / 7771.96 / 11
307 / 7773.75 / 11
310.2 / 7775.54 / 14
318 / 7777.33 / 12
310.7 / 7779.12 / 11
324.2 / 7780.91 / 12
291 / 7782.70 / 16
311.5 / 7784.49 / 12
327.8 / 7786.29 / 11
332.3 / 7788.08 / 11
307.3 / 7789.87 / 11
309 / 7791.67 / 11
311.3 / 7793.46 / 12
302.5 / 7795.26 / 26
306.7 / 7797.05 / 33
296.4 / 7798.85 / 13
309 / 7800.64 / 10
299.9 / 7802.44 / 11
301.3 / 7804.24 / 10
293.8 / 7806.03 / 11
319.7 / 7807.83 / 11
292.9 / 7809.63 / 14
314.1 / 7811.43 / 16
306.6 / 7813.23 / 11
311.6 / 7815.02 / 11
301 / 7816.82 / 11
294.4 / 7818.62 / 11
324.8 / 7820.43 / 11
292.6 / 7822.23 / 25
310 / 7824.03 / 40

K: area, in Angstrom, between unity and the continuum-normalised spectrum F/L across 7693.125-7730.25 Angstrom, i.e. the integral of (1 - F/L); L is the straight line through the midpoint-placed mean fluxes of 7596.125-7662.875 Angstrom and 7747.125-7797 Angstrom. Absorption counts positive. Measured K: 0.90 Angstrom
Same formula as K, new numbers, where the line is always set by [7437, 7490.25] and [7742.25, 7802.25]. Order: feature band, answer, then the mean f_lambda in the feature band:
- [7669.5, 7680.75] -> 2.1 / 251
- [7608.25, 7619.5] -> -0.3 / 316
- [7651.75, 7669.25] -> 0.7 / 296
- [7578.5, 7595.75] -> -0.8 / 323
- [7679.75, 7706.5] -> 3.4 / 269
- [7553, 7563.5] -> -0.4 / 319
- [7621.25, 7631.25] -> 0.2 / 302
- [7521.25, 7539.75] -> -0.1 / 310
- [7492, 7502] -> 0.2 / 303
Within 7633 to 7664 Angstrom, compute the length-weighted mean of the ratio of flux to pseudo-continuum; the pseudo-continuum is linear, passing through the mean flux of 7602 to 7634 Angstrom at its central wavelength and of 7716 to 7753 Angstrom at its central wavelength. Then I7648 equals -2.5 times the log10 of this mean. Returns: 0.042 mag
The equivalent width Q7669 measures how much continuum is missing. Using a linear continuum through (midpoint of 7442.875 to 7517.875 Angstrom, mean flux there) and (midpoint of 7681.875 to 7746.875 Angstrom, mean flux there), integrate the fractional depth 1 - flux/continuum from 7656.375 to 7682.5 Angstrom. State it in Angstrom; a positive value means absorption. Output 1.9 Angstrom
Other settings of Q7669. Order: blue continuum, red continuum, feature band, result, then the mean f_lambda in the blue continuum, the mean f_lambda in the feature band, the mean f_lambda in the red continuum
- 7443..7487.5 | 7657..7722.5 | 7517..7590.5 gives -3.9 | 312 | 315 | 281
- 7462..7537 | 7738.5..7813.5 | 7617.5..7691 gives 5.8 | 310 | 285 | 308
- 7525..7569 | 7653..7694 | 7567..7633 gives -4.9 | 312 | 316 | 270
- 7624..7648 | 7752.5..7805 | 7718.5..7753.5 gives 0.2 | 298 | 304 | 309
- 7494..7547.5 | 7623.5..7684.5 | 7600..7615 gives -0.9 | 309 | 311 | 285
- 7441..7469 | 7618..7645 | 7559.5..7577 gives -1.1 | 307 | 323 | 302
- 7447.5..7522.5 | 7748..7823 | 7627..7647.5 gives 0.7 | 310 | 299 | 308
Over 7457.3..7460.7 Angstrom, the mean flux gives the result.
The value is 318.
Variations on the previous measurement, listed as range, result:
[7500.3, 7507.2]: 307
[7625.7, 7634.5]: 302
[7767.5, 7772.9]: 307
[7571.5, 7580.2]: 319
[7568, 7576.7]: 326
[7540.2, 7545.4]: 309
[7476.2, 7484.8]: 316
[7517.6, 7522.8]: 318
